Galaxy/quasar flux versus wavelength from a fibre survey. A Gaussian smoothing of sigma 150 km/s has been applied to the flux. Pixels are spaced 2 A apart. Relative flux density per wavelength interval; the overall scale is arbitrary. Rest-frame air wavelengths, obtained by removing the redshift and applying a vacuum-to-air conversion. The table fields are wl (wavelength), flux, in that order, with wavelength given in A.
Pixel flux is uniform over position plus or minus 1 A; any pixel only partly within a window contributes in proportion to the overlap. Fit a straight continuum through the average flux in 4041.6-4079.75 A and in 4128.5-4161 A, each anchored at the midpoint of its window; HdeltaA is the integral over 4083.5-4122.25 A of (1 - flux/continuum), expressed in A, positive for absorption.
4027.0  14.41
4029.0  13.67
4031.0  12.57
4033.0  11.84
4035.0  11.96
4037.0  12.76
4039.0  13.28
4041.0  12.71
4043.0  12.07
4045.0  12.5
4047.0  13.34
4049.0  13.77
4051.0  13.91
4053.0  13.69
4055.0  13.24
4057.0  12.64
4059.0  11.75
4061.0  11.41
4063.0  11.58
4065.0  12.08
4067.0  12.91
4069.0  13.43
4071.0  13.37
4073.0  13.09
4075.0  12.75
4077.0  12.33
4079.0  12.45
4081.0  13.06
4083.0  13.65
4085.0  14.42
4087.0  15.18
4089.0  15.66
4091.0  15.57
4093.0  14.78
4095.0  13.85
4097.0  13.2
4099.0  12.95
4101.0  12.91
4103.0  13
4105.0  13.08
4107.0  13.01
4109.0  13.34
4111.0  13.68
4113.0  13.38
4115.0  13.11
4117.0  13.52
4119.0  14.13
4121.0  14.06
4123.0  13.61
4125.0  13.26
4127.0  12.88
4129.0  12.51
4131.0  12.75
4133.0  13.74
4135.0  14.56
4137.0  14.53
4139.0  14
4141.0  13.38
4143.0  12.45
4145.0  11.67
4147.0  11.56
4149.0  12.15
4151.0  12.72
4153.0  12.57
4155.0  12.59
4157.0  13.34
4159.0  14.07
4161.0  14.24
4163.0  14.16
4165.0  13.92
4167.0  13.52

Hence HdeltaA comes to -2.7 A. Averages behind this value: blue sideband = 12.8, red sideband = 13.1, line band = 13.8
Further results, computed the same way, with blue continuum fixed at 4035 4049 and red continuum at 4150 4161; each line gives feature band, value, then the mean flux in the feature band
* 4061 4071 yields 0.3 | 12.5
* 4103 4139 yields -1.2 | 13.5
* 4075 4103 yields -1.8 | 13.8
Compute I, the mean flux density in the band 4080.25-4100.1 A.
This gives 14.2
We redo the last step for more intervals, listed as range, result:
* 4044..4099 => 13.3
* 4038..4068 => 12.7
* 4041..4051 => 13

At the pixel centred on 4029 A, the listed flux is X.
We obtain 13.67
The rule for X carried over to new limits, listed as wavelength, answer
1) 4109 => 13.34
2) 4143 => 12.45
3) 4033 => 11.84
